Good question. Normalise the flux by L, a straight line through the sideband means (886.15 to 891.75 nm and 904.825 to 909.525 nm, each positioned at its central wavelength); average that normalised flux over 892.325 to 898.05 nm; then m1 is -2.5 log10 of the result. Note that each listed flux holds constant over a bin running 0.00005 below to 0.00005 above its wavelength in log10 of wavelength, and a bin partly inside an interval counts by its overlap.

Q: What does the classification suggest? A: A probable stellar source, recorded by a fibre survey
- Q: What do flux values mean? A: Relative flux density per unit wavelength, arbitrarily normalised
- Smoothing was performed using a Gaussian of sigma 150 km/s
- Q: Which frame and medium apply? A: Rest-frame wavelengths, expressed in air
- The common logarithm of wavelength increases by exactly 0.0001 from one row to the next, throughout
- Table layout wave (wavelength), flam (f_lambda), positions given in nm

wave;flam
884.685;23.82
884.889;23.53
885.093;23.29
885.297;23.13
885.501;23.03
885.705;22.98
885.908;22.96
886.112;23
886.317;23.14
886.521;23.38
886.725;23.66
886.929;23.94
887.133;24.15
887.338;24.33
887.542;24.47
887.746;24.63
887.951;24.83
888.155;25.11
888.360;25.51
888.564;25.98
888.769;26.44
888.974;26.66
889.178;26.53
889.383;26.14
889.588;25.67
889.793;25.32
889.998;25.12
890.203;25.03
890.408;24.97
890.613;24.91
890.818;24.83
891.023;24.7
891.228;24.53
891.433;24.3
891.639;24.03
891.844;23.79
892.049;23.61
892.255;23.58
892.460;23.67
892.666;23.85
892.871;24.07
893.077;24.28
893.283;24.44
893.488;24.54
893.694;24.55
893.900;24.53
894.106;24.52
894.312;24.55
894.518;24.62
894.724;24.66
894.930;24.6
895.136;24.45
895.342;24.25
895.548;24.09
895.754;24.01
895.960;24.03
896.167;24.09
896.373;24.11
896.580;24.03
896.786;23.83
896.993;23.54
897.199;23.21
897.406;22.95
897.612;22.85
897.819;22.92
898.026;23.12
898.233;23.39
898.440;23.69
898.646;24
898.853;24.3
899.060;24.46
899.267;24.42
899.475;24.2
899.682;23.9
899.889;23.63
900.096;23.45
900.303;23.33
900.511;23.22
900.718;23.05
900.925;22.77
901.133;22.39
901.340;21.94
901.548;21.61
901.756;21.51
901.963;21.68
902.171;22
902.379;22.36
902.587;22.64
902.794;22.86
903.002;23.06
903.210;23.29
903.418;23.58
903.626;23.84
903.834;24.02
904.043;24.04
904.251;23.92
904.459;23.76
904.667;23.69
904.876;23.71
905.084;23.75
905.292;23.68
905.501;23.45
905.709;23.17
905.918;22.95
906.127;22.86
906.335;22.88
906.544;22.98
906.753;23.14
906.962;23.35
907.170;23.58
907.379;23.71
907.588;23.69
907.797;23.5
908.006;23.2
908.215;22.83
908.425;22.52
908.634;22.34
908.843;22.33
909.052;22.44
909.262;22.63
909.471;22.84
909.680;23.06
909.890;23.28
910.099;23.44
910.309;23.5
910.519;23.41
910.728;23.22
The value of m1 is 0.01 mag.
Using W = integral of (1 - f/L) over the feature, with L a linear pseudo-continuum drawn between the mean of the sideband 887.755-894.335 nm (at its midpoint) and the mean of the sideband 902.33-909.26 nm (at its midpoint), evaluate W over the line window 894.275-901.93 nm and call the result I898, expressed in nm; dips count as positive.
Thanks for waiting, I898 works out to 0.16 nm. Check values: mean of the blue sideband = 24.8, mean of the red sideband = 23.2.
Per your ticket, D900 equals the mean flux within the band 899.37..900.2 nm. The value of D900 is 23.8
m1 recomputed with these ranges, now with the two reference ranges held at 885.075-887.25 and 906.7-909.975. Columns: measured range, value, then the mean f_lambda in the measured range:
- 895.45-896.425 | -0.04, 24.1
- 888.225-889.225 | -0.13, 26.2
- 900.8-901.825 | 0.05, 22.1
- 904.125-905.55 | -0.03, 23.7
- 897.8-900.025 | -0.03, 23.8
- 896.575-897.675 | -0.01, 23.4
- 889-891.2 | -0.09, 25.3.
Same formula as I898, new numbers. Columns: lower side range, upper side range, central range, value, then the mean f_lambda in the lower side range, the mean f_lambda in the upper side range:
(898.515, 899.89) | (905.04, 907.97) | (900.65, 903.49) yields 0.16 nm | 24.2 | 23.3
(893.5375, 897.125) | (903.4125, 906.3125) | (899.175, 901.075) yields 0.03 nm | 24.3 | 23.6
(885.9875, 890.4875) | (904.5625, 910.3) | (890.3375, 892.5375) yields 0.03 nm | 24.9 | 23.2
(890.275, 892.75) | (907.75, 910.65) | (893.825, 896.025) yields -0.04 nm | 24.2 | 22.9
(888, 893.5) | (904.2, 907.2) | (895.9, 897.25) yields 0.02 nm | 24.9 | 23.4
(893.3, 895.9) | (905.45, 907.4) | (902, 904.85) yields 0.03 nm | 24.4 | 23.2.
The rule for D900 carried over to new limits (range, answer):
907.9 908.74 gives 22.7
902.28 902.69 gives 22.5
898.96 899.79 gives 24.2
